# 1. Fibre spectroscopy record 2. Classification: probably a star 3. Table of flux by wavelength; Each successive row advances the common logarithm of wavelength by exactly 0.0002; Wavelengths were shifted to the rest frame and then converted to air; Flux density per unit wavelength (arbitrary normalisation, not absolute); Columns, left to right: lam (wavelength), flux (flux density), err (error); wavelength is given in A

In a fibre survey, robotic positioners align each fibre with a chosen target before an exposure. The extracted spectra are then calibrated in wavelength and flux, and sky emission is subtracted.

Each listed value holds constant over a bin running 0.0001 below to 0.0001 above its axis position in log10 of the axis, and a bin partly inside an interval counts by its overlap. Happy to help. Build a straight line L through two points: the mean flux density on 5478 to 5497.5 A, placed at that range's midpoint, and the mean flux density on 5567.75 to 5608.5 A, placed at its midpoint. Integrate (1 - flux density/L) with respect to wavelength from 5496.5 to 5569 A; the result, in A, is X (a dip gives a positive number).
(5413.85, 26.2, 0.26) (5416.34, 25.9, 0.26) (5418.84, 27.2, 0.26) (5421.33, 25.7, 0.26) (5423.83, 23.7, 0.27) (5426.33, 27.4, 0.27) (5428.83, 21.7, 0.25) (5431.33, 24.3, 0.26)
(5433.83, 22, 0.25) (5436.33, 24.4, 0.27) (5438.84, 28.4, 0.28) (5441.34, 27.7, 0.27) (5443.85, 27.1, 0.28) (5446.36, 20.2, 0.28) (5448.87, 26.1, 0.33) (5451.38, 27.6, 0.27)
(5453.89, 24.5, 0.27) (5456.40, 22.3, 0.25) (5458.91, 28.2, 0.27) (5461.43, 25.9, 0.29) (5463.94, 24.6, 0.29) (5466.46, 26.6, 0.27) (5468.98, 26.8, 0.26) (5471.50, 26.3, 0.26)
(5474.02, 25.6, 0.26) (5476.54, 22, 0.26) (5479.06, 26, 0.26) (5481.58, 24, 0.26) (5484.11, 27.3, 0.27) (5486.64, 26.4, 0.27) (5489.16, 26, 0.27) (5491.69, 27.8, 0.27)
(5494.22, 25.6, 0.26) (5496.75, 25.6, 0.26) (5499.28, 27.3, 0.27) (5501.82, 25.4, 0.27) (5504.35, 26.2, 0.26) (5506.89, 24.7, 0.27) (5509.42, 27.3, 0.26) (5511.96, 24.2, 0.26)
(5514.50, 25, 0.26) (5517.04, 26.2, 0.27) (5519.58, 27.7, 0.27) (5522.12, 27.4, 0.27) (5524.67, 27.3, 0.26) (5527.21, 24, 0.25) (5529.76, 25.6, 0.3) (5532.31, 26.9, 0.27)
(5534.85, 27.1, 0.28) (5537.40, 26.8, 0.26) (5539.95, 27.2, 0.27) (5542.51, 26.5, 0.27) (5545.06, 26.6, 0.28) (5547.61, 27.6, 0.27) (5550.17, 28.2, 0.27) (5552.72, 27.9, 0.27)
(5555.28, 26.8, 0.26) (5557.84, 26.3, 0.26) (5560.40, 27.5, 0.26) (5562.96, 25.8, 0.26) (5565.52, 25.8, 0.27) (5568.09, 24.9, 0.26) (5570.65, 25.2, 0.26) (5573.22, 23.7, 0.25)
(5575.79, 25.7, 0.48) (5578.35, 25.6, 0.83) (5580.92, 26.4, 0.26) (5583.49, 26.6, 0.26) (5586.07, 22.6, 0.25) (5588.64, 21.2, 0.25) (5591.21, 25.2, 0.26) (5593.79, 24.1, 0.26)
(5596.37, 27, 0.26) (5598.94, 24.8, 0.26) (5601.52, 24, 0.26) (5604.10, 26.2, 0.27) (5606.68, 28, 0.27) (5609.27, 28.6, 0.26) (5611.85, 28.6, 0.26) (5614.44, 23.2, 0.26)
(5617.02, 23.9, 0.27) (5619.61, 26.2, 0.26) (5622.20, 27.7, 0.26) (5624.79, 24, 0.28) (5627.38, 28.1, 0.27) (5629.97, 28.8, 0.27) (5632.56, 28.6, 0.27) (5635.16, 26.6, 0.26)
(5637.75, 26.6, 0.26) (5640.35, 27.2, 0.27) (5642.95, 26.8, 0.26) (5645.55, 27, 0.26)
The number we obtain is -2.17 A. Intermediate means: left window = 26.1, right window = 25.1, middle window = 26.4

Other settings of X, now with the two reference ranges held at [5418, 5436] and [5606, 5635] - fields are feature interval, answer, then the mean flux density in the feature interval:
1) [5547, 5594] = 1.1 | 25.6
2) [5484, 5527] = -1.3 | 26.2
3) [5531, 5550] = -0.8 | 27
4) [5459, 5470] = -0.5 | 26.2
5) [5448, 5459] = -0.3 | 25.5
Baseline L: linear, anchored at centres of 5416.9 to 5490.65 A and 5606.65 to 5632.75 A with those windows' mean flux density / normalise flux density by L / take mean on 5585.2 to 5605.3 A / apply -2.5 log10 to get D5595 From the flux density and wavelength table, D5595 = 0.09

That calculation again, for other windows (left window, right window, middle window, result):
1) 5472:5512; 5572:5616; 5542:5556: -0.07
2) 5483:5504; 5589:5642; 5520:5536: 0.00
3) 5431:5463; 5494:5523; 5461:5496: 0.00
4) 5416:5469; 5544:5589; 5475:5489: 0.01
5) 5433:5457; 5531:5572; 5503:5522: 0.01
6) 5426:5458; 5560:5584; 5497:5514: -0.02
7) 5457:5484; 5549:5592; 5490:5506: -0.03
